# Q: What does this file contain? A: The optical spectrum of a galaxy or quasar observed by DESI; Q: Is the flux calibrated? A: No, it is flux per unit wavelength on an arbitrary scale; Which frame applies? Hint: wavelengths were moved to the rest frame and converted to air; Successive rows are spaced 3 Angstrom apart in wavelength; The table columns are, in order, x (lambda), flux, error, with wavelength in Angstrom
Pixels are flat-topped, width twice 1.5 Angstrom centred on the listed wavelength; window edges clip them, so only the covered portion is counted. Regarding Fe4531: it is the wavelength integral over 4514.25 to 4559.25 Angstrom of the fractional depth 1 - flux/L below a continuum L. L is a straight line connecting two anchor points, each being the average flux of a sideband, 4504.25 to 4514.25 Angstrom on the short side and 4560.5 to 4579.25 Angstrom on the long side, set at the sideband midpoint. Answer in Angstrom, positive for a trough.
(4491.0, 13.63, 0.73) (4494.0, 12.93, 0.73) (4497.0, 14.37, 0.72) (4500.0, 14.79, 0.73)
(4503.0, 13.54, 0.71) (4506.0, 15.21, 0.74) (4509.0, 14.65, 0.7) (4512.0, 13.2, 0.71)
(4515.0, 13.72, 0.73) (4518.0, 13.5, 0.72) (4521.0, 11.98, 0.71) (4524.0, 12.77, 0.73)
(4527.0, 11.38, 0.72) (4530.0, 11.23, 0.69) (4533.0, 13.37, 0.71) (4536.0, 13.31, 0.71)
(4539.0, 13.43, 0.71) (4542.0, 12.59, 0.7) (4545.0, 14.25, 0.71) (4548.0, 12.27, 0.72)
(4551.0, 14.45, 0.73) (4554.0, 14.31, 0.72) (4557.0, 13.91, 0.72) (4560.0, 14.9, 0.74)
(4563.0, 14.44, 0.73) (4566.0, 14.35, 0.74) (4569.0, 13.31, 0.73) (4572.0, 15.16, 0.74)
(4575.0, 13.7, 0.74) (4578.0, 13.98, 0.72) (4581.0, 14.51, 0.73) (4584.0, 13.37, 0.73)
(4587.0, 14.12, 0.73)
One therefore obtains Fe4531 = 3.56 Angstrom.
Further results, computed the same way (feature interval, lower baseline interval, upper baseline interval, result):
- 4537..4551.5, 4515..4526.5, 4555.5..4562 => 0.5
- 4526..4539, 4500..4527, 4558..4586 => 1.2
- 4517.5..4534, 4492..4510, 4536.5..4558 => 1.9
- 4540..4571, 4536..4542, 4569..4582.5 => -0.5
